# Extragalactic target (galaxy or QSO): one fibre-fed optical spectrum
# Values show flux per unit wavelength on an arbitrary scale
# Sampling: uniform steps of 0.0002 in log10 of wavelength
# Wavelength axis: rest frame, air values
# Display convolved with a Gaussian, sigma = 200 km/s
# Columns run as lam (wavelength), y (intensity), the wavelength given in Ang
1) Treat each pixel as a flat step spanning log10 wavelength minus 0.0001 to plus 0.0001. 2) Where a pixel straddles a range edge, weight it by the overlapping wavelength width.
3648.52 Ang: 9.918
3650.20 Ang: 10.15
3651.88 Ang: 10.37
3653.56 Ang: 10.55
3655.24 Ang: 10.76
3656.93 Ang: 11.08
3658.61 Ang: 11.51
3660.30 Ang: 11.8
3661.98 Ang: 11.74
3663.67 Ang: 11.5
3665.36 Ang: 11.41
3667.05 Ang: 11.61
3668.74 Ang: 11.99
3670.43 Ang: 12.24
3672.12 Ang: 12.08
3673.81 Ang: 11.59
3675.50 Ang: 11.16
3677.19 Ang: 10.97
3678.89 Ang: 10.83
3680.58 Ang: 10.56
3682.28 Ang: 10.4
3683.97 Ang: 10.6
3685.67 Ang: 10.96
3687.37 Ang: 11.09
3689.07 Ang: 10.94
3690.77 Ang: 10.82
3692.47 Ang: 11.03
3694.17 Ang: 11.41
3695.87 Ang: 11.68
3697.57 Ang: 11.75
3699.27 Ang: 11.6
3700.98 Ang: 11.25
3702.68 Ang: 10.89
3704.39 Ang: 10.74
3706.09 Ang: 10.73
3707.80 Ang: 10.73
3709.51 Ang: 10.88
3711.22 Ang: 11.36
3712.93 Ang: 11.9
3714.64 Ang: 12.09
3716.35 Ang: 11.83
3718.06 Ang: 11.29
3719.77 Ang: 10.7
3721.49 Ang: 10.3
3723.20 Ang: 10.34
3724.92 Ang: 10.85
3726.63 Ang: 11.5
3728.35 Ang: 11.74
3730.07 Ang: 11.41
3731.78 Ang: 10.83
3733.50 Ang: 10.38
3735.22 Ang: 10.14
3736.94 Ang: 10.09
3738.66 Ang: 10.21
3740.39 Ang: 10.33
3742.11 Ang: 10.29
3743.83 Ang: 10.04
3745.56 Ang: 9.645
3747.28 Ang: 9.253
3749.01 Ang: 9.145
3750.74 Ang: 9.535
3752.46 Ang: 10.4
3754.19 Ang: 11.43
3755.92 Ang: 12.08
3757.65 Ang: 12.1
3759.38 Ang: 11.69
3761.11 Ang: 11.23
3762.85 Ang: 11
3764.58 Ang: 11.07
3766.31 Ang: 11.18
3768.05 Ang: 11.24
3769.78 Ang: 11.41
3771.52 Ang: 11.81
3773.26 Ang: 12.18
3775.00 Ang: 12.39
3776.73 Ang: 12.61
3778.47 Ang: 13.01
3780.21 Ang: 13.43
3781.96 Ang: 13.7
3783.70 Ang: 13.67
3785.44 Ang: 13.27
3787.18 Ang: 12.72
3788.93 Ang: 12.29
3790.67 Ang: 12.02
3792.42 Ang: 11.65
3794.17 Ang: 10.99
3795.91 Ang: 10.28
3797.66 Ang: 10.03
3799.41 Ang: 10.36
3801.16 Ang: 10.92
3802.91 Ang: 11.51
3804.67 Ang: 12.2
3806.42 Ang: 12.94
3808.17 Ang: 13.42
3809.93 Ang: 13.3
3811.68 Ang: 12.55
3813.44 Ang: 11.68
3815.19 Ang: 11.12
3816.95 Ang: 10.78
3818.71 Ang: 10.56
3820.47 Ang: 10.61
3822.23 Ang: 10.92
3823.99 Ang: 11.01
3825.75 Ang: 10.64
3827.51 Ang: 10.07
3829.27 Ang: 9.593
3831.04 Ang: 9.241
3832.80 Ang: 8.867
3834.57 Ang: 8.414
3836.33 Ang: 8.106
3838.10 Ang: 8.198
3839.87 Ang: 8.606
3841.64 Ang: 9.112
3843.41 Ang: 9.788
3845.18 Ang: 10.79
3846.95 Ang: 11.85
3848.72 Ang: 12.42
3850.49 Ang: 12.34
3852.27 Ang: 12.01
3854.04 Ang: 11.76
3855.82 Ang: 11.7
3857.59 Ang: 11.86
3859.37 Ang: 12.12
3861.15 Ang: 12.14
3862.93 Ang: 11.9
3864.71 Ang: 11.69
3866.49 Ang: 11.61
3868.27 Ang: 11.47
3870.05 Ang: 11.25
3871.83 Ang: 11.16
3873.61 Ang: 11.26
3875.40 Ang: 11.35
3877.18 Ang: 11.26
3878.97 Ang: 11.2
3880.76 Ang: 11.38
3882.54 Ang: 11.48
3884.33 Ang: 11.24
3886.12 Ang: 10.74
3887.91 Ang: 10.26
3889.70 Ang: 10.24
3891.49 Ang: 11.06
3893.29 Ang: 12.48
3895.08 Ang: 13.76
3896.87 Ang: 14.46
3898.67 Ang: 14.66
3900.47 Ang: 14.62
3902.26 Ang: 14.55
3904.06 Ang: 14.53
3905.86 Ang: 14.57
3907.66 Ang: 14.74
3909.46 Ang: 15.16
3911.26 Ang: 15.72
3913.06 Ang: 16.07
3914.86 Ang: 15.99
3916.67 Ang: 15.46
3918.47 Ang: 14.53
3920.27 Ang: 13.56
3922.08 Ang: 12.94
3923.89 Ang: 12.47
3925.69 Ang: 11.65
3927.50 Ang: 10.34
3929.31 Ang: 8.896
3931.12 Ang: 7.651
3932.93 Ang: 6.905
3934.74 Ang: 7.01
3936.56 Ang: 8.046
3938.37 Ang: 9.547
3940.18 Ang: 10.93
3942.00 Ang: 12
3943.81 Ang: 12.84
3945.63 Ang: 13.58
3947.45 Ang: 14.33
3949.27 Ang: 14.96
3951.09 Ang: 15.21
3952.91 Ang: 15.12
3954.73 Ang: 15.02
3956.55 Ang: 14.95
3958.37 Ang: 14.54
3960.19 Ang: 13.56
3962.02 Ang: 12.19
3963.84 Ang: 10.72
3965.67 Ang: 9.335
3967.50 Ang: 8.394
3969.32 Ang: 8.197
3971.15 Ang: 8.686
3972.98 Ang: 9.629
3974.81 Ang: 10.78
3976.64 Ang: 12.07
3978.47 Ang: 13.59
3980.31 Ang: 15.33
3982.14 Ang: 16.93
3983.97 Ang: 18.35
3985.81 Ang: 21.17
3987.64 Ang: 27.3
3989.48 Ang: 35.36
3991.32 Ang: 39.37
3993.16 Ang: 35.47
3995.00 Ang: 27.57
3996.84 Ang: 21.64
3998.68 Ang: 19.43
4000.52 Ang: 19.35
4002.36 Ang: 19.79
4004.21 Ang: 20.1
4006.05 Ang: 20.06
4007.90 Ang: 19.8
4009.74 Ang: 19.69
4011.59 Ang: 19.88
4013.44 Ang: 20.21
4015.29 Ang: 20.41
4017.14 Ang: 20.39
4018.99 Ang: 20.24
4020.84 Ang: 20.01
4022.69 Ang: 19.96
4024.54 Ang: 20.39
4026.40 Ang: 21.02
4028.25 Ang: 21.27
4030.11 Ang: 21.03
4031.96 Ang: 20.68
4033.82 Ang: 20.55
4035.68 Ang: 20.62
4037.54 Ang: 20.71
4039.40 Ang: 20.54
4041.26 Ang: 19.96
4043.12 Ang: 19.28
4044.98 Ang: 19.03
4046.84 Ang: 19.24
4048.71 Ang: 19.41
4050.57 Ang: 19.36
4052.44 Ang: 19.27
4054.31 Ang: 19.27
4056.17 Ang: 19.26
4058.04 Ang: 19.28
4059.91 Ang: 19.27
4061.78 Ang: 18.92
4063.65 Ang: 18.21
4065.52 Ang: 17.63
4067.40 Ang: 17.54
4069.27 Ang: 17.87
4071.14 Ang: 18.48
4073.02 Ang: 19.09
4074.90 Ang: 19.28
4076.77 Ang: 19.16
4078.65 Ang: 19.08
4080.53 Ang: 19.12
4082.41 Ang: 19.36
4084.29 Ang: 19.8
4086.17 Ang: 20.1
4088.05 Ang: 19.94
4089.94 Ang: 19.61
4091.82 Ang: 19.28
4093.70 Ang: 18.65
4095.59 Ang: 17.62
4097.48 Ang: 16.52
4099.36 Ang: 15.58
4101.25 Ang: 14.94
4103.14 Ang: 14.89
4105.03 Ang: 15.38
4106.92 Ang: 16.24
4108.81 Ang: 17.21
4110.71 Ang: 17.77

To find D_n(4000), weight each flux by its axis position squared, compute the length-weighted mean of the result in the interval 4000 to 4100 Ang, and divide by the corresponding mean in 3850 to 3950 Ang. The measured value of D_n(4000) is 1.72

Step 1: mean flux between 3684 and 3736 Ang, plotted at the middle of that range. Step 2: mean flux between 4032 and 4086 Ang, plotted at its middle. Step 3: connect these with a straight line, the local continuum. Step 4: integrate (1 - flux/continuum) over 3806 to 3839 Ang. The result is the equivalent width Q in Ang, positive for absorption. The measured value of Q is 7.5 Ang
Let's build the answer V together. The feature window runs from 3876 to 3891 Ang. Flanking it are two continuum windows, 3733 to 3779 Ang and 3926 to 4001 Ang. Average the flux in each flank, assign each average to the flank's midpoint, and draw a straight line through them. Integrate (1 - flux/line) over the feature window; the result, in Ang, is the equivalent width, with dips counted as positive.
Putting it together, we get 2.9 Ang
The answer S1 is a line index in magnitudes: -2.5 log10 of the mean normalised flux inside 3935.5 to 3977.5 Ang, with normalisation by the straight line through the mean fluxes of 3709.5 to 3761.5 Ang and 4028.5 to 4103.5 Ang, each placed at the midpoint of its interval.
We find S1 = 0.34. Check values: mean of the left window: 10.8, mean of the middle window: 11.9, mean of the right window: 19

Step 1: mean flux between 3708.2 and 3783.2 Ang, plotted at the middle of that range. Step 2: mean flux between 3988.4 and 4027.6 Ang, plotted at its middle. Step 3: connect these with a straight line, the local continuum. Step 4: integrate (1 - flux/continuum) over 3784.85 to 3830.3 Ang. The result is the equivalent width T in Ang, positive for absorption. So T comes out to 8.06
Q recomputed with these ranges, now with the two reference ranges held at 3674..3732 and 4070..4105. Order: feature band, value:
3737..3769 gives 3.7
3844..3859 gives 2.2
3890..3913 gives 1.0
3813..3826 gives 2.3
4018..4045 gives -5.0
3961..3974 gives 5.2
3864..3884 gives 4.1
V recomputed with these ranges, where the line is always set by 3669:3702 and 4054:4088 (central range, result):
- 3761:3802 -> 4.0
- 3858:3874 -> 3.4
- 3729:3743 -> 2.0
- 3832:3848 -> 5.6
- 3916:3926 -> 1.5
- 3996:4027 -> -4.1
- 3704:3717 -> 0.5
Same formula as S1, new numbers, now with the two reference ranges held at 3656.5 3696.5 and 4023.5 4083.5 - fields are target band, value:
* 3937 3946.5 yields 0.42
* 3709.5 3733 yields 0.10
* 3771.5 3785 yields 0.05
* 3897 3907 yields 0.11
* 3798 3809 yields 0.19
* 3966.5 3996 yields -0.07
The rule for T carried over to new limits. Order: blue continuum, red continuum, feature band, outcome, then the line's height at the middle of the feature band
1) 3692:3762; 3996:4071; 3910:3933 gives 5.2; 16.5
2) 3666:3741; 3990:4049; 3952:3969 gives 6.2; 19.6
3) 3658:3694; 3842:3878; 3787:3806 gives 0.2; 11.5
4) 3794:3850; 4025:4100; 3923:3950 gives 7.4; 14.8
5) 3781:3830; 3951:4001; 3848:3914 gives 8.1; 14.2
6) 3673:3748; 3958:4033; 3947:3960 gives 2.1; 17.7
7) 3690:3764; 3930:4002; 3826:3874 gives 9.5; 13.3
